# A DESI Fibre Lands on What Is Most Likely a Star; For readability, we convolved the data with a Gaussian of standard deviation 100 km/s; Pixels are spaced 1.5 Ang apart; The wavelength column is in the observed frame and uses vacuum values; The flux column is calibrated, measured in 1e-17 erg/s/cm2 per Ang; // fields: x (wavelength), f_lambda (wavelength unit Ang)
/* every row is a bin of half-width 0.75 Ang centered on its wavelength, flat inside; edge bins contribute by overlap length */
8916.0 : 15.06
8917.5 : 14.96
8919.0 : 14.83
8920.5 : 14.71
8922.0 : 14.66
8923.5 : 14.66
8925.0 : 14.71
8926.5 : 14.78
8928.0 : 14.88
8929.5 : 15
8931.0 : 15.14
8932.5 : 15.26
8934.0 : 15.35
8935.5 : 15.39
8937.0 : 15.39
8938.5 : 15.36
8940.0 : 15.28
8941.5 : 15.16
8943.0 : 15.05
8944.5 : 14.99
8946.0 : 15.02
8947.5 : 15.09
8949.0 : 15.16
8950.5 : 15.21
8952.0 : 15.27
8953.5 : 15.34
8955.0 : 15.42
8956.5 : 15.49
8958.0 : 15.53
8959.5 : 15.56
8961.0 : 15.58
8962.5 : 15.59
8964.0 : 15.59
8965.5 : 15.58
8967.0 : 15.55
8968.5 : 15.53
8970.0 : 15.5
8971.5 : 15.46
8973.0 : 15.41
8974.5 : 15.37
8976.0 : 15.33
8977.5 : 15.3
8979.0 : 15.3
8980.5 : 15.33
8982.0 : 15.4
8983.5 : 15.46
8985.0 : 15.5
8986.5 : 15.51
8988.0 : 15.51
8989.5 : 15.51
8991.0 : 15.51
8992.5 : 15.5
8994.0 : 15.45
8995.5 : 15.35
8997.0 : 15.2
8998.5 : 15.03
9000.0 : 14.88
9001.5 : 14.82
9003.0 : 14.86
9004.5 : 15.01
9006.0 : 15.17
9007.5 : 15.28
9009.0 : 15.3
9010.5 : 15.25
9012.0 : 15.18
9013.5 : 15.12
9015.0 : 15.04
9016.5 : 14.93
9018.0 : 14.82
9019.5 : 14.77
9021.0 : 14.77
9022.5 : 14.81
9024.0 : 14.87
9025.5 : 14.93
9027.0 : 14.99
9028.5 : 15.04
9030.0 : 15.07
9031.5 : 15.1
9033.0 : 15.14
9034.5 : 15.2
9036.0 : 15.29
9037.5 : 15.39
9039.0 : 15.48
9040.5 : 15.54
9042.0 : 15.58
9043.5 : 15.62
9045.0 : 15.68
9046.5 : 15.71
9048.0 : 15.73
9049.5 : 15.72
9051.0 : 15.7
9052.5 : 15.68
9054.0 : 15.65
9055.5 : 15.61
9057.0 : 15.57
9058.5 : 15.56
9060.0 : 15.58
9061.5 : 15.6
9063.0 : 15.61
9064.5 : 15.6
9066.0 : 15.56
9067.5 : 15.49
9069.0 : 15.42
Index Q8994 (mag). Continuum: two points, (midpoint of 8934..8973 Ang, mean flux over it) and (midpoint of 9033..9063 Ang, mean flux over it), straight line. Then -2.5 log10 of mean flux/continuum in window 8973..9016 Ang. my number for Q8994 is 0.01 mag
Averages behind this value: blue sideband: 15.4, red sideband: 15.6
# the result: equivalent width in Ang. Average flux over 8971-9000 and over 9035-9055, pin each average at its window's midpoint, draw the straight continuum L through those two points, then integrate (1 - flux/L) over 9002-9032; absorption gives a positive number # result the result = 0.93 Ang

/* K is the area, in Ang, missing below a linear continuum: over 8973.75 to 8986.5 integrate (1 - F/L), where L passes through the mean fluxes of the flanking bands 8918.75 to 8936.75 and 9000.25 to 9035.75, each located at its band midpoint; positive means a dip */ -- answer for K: -0.3 Ang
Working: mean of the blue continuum 15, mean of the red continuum 15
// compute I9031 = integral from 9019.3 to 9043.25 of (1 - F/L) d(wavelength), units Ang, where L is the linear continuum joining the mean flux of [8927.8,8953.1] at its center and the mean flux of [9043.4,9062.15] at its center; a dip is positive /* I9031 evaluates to 0.6 Ang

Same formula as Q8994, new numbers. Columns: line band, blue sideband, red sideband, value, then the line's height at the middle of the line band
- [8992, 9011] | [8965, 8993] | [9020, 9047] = 0.01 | 15.4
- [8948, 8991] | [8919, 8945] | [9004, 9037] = -0.03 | 15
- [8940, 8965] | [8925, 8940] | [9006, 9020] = -0.01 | 15.1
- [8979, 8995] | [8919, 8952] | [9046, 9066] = -0.01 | 15.3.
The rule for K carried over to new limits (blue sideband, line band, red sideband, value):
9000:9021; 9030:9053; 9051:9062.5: -0.1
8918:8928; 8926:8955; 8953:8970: -0.1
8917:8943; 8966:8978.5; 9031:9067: -0.2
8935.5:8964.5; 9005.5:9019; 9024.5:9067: 0.3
